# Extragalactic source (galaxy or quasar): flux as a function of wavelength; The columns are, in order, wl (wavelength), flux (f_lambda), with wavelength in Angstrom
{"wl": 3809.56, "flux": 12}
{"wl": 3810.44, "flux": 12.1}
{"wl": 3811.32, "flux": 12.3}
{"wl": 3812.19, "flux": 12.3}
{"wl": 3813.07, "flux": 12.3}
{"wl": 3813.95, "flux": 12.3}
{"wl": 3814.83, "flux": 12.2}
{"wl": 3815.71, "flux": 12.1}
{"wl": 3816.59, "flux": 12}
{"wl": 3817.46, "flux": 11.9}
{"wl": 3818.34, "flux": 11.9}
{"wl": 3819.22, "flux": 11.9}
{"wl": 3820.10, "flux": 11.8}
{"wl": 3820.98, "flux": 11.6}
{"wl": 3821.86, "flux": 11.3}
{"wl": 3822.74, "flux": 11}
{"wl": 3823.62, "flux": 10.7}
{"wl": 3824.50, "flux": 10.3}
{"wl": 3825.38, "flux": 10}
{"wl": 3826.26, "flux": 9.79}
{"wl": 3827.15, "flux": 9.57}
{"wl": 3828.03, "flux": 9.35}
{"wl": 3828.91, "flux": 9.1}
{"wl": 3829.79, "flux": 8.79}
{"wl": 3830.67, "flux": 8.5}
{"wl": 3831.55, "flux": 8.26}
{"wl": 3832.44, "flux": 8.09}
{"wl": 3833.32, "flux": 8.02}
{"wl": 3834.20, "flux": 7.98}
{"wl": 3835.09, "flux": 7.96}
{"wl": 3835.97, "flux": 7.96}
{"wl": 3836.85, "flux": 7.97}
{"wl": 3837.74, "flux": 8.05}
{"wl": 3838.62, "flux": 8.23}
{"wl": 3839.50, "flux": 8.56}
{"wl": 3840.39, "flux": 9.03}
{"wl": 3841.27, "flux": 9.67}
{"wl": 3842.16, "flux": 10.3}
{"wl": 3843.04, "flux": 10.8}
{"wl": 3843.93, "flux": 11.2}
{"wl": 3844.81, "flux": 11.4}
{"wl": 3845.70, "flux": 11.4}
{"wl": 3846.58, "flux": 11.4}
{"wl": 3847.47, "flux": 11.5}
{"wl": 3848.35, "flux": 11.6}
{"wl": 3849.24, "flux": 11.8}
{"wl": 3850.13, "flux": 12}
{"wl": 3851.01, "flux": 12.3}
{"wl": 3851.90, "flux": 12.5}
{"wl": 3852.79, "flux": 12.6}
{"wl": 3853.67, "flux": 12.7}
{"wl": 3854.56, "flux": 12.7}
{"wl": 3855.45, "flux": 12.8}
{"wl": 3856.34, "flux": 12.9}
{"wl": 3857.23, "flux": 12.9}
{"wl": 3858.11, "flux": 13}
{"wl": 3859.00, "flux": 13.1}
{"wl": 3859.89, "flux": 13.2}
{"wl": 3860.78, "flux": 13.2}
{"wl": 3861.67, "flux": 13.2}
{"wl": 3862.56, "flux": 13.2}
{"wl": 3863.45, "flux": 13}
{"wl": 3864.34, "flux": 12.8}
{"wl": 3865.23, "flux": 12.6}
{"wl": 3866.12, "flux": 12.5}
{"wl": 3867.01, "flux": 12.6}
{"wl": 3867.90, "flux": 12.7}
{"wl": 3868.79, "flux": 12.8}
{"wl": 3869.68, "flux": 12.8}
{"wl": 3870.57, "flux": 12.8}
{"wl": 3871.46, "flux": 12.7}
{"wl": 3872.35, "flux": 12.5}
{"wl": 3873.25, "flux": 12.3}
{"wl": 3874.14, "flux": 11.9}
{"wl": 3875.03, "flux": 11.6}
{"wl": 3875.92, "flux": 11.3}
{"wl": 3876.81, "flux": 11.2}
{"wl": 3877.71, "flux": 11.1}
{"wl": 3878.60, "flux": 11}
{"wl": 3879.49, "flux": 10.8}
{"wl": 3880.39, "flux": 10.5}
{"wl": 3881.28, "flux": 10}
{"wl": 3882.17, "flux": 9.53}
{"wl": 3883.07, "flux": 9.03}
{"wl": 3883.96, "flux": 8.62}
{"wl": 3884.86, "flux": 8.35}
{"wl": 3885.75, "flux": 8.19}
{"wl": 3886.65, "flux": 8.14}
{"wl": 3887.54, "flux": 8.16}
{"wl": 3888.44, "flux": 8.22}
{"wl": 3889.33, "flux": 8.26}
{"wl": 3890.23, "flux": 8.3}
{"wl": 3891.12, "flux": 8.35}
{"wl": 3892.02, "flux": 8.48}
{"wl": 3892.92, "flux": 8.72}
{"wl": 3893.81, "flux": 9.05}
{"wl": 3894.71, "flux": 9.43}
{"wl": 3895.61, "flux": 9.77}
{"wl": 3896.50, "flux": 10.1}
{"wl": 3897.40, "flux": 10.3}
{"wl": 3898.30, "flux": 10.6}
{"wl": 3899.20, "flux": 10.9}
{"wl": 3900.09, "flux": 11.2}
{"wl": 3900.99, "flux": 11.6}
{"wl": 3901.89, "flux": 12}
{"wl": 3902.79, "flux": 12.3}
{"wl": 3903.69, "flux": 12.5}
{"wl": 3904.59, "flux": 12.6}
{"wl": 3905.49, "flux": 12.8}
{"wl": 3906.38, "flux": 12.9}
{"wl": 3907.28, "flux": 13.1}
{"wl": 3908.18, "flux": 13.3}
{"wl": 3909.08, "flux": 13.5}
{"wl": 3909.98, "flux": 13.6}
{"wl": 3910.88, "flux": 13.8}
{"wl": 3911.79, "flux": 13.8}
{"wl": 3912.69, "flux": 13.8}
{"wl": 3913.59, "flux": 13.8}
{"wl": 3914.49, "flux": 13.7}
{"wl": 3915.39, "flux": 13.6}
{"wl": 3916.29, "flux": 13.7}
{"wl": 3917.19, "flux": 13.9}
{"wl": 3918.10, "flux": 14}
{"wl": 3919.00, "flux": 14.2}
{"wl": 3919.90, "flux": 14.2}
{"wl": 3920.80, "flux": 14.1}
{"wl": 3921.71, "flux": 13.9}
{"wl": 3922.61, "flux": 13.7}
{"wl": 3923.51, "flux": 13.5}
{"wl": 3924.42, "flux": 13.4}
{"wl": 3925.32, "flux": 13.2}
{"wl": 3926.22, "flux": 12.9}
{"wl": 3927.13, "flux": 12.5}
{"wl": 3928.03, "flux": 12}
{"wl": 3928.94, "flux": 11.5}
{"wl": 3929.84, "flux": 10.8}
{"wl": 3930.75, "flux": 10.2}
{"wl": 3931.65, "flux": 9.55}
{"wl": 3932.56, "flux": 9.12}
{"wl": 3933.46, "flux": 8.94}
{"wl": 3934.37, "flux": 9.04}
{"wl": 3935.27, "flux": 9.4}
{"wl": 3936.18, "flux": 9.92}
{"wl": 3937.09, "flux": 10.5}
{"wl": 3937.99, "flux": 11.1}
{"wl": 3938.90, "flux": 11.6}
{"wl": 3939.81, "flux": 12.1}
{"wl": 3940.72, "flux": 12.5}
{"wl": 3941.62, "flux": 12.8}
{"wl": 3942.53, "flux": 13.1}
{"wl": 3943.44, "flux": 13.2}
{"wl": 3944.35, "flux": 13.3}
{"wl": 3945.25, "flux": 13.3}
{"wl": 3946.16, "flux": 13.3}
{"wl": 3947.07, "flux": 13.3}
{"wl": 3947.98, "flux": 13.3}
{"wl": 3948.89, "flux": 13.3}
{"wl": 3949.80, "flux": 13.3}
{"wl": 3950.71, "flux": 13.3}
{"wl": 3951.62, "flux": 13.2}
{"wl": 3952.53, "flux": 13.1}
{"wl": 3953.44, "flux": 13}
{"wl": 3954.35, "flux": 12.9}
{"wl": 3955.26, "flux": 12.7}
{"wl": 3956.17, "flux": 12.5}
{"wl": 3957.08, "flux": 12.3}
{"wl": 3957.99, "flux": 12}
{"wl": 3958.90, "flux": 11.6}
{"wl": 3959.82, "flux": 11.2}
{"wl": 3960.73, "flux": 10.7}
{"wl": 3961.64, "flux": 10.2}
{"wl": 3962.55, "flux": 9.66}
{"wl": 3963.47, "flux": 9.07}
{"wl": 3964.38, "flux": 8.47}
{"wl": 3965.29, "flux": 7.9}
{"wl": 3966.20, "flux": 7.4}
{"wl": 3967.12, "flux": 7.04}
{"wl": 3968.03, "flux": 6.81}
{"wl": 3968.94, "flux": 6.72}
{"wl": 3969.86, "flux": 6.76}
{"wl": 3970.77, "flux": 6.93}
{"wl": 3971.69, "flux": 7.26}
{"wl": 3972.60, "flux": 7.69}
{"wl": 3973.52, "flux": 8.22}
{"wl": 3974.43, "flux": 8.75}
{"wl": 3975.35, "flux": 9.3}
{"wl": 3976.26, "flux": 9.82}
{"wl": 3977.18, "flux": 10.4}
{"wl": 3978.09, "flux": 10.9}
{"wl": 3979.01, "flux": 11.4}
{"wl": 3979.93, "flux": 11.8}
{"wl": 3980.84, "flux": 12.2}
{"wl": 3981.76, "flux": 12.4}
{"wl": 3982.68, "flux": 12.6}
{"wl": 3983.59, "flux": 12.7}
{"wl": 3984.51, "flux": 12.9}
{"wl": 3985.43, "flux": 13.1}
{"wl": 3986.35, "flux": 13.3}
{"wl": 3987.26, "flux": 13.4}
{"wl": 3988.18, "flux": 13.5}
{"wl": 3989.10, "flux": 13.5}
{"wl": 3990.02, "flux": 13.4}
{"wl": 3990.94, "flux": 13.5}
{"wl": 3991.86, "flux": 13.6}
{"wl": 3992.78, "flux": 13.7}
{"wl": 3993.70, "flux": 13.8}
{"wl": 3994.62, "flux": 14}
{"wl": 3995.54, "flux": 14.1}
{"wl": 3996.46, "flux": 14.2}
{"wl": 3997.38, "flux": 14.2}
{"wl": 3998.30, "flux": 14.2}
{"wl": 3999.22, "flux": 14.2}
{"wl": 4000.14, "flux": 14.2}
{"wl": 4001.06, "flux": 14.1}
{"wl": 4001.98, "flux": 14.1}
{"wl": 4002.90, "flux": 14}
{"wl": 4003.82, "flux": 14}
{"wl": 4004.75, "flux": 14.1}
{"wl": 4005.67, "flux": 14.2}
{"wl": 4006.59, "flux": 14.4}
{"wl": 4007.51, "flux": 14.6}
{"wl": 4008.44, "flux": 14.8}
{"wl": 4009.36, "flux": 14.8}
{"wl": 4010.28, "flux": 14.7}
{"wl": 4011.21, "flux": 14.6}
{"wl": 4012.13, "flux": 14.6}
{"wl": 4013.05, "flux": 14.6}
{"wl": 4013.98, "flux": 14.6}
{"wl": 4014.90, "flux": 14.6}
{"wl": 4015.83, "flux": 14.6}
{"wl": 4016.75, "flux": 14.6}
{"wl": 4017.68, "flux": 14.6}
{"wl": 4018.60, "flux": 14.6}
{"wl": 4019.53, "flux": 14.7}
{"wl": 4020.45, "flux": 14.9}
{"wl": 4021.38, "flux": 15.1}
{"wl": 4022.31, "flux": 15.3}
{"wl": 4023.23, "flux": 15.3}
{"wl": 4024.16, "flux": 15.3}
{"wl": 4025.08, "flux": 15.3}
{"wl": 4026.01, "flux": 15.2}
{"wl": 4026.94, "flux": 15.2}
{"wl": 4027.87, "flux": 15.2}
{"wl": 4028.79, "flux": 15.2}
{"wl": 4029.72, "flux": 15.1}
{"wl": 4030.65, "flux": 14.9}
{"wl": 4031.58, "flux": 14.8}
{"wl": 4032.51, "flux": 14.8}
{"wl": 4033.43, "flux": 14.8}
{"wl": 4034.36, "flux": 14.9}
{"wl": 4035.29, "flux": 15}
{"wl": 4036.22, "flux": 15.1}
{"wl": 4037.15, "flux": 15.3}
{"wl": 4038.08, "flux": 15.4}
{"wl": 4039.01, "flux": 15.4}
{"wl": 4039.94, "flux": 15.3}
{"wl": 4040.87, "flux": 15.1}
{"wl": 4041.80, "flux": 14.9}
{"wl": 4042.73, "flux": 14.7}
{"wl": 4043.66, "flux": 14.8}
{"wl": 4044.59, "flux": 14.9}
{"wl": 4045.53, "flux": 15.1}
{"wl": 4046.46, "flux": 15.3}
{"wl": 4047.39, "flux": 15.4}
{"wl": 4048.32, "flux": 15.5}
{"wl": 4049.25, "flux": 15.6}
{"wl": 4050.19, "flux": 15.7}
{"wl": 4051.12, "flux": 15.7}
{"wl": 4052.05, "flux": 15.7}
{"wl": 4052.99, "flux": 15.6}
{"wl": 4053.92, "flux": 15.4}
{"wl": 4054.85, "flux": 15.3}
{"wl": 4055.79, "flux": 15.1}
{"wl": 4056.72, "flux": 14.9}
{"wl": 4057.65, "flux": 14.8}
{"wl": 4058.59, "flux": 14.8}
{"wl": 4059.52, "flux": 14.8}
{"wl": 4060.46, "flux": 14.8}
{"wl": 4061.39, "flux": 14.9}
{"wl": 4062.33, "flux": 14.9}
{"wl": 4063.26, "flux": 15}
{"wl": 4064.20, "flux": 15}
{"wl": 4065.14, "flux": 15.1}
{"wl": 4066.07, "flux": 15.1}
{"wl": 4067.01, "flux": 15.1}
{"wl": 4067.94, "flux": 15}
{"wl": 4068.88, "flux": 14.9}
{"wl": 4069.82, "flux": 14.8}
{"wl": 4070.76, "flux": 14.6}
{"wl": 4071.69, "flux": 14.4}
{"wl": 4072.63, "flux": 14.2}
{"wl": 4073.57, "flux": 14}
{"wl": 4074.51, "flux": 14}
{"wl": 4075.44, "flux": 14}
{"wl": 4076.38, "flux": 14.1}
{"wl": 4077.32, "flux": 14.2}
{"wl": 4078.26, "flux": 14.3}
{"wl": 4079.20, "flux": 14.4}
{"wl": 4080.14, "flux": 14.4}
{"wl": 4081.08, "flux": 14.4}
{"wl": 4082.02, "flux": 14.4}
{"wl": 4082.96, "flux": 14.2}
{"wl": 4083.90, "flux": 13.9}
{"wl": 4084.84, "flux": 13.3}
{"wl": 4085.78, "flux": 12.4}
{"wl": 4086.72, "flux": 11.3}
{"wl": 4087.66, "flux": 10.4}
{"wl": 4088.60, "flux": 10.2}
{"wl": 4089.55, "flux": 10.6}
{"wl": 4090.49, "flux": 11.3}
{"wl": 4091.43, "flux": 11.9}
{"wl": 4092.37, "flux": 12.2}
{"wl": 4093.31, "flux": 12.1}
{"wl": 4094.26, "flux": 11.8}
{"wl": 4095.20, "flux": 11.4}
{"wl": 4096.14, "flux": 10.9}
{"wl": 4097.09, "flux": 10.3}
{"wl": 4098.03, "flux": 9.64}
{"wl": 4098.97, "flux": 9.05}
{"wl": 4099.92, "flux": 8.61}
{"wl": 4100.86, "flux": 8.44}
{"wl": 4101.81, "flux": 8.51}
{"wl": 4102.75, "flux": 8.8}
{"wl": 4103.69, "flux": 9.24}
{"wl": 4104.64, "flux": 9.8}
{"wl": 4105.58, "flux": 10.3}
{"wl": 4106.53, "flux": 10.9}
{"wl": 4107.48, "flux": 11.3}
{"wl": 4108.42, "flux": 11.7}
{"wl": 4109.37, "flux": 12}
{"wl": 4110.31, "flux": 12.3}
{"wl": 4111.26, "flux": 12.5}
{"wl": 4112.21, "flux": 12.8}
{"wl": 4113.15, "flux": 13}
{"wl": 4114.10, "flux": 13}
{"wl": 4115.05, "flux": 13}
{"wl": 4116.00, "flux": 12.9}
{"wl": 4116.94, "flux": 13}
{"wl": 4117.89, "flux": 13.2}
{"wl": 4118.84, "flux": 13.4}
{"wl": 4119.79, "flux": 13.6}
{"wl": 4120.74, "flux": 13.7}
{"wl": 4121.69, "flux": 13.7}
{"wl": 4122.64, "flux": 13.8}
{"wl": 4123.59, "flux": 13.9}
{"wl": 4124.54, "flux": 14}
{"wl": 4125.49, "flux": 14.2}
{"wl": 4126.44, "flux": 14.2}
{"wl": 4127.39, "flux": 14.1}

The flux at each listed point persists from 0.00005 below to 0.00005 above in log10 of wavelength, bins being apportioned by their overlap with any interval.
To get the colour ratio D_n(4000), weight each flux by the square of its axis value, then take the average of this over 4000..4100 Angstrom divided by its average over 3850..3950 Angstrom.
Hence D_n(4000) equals 1.30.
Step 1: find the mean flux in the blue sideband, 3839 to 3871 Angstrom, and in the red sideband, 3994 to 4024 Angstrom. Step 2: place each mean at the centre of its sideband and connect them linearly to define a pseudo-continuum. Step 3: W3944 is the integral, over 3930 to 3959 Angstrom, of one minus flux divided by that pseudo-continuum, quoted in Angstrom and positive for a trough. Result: 3.3 Angstrom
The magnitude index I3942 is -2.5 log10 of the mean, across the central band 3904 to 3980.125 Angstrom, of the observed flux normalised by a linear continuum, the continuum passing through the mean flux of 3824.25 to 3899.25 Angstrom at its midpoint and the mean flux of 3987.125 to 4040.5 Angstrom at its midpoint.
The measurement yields 0.09 mag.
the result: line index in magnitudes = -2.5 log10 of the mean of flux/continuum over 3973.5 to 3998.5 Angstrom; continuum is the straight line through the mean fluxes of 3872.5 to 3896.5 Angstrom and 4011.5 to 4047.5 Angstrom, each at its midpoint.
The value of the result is 0.08 mag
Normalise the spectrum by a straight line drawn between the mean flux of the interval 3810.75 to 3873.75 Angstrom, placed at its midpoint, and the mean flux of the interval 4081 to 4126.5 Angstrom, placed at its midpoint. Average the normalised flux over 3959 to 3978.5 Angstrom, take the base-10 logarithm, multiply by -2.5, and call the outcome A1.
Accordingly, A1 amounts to 0.31 mag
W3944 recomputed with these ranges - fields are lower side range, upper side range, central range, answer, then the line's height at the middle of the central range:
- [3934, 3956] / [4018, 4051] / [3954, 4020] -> 7.3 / 13.7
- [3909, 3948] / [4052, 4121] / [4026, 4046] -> -3.5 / 12.8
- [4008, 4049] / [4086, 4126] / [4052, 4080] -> -2.9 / 13.4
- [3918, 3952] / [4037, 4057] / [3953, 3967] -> 2.4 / 12.9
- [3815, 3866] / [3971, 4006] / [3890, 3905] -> 1.5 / 11.6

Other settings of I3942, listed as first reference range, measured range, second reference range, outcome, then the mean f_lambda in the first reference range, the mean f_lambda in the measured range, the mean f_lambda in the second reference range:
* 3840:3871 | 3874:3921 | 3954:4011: 0.08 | 12.2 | 11.3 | 11.8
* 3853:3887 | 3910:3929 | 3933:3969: -0.18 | 11.8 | 13.5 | 11.3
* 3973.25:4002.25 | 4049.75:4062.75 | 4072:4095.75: -0.18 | 12.7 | 15.2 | 12.9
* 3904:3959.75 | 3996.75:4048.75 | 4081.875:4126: -0.21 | 12.6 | 14.8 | 11.8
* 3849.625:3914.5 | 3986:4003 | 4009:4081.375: 0.00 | 11.6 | 13.8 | 14.9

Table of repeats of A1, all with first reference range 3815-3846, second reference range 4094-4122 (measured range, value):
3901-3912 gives -0.25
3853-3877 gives -0.24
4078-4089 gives -0.17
